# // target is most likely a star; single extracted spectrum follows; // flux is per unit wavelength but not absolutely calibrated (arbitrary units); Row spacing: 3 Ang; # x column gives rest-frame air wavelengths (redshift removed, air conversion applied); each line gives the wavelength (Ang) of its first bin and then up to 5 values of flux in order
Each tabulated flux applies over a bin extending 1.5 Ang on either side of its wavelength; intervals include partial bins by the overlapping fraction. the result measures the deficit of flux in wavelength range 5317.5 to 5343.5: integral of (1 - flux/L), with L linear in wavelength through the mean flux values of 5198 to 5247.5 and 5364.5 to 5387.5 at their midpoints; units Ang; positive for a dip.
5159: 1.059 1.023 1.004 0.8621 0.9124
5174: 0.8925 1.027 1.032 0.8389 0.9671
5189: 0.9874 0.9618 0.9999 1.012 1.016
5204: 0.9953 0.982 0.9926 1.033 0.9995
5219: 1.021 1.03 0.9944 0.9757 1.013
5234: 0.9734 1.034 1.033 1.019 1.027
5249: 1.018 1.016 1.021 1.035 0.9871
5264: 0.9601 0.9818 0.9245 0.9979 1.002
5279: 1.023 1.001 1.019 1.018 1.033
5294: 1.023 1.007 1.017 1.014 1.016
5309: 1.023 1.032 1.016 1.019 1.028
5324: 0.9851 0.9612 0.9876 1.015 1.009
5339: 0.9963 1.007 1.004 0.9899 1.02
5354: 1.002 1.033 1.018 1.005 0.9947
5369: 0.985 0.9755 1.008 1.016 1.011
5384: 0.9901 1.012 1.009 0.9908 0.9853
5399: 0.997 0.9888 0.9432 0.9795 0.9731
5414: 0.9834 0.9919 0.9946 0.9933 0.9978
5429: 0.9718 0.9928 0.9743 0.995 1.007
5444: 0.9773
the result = 0.0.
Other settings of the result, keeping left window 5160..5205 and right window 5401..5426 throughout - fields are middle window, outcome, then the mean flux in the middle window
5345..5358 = -0.4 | 1.01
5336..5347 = -0.3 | 1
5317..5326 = -0.3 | 1.01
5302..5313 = -0.5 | 1.02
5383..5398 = -0.3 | 0.998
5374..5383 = -0.3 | 1.01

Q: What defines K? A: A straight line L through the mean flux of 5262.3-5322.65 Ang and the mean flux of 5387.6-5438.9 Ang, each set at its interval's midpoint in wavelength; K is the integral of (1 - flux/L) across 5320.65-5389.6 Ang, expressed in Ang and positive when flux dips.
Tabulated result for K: -0.4 Ang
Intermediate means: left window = 1.01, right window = 0.986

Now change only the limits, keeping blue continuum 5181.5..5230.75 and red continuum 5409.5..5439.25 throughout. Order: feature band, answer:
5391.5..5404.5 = 0.0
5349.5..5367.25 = -0.5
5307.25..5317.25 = -0.4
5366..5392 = -0.3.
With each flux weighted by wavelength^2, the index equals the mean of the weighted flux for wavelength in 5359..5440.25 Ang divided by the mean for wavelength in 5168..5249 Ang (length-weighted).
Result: 1.1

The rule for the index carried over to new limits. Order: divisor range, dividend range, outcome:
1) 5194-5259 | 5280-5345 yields 1.03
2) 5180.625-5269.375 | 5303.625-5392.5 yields 1.06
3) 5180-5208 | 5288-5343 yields 1.08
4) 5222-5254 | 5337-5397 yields 1.04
